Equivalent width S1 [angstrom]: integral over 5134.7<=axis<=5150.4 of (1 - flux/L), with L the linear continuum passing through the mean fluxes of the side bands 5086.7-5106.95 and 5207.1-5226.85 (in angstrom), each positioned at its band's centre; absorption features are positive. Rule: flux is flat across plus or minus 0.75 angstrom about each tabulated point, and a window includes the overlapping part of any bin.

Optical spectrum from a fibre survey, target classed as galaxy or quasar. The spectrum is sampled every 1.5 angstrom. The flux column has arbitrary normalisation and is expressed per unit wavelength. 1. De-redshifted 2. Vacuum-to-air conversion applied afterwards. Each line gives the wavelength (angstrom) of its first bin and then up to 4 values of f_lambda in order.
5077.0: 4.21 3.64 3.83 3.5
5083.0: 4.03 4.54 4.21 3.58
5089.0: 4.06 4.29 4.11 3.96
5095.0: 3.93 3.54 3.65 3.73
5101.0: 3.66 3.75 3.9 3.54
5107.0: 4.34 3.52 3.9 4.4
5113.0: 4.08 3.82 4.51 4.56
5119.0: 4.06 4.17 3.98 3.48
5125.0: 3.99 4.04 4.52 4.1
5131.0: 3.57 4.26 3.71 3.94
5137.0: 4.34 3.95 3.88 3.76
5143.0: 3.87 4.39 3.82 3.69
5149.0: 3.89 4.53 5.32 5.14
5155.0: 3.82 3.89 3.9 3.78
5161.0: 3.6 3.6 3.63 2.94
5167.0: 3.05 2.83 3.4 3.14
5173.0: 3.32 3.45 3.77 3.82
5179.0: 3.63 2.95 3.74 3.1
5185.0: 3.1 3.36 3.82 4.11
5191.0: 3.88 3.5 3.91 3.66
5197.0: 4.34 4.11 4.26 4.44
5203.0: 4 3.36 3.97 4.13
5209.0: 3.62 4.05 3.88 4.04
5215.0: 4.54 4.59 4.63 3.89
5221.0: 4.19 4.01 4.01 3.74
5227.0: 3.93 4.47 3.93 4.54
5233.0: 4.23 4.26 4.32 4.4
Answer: -0.15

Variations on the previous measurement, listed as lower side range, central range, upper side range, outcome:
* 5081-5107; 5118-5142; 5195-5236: -0.2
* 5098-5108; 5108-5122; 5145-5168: -1.1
